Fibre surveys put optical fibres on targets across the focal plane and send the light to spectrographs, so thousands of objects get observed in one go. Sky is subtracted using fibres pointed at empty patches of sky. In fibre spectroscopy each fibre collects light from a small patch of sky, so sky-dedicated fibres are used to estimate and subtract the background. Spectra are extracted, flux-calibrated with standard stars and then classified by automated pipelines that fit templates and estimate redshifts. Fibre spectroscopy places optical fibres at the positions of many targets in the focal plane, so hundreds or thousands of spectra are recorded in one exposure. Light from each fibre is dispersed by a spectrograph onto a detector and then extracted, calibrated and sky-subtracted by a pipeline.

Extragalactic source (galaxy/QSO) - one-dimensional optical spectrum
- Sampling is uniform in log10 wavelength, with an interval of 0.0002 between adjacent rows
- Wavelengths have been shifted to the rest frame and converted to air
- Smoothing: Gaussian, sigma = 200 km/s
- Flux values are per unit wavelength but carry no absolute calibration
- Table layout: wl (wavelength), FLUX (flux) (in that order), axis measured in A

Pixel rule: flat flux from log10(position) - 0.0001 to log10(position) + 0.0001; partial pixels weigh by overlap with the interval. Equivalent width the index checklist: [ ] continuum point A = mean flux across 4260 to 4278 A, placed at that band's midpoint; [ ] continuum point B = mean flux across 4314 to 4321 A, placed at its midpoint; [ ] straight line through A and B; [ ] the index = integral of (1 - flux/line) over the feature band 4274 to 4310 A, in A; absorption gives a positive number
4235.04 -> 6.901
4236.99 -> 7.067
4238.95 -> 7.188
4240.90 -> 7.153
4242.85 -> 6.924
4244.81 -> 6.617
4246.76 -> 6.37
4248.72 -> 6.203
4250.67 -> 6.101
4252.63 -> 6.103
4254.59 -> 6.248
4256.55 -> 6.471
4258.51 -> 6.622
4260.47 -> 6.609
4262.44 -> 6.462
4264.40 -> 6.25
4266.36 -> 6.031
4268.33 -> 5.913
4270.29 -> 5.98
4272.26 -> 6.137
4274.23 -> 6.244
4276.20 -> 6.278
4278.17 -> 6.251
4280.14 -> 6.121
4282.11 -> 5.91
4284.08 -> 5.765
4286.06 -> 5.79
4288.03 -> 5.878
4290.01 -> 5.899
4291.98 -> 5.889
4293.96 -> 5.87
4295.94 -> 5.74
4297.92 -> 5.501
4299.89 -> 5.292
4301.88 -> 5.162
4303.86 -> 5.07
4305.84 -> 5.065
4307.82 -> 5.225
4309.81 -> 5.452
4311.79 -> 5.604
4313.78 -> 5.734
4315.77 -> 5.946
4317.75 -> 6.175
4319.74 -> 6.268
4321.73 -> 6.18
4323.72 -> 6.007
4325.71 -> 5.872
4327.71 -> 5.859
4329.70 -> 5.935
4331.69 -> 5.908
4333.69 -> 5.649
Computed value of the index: 2.64 A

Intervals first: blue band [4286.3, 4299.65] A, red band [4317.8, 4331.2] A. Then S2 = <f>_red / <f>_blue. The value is 1.0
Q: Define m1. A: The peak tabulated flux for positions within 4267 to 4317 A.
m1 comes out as 6.278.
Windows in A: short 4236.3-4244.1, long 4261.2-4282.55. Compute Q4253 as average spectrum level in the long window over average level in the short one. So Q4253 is 0.87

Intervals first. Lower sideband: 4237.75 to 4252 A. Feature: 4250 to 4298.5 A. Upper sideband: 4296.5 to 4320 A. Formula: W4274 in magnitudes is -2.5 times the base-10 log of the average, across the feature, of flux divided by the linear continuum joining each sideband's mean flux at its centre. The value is 0.01 mag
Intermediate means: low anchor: 6.64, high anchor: 5.52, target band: 6.09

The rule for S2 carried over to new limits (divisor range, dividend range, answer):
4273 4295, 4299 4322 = 0.93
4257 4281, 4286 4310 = 0.88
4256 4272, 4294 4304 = 0.86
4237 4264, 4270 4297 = 0.91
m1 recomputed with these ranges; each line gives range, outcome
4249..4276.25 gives 6.622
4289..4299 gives 5.899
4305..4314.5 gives 5.734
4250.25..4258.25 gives 6.471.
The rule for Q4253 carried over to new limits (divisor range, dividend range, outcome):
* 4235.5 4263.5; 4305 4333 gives 0.88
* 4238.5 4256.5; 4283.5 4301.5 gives 0.88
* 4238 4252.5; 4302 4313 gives 0.80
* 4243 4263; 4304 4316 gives 0.85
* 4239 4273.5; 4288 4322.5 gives 0.89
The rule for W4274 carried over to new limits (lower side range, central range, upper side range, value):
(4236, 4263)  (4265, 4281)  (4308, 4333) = 0.040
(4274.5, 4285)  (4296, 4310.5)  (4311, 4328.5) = 0.141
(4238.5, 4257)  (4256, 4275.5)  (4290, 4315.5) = -0.014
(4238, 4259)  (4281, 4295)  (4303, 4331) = 0.041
